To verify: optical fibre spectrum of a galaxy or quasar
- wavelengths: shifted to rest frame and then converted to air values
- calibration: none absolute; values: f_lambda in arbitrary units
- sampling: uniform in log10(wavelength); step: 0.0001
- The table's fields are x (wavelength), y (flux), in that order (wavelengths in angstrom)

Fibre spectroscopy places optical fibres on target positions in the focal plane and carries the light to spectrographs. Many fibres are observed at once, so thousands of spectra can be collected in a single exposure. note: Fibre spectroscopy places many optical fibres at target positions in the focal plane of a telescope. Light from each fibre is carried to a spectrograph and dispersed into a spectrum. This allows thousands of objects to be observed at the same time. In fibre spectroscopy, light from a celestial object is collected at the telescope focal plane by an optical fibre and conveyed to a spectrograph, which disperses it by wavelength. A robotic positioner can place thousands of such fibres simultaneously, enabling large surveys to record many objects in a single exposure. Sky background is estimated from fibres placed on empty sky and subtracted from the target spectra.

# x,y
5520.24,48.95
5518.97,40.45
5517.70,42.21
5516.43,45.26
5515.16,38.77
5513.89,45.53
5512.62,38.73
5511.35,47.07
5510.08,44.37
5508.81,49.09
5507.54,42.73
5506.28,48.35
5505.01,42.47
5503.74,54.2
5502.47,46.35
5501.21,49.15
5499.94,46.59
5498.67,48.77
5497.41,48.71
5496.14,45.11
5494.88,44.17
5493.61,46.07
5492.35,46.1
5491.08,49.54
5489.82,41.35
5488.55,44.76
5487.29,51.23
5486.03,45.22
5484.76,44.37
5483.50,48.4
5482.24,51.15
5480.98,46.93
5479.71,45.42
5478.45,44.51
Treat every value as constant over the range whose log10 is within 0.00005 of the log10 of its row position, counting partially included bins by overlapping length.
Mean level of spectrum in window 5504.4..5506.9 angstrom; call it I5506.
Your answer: 45.4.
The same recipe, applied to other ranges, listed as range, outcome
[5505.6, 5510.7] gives 46.1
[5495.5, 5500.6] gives 47.3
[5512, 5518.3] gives 42.1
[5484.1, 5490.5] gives 45.4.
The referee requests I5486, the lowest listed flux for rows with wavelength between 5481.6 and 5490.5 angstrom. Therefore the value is 41.35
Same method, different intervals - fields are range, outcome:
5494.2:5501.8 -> 44.17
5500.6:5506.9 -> 42.47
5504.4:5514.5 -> 38.73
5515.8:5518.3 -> 42.21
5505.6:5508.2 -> 42.73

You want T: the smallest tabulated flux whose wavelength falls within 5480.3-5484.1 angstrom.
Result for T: 46.93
